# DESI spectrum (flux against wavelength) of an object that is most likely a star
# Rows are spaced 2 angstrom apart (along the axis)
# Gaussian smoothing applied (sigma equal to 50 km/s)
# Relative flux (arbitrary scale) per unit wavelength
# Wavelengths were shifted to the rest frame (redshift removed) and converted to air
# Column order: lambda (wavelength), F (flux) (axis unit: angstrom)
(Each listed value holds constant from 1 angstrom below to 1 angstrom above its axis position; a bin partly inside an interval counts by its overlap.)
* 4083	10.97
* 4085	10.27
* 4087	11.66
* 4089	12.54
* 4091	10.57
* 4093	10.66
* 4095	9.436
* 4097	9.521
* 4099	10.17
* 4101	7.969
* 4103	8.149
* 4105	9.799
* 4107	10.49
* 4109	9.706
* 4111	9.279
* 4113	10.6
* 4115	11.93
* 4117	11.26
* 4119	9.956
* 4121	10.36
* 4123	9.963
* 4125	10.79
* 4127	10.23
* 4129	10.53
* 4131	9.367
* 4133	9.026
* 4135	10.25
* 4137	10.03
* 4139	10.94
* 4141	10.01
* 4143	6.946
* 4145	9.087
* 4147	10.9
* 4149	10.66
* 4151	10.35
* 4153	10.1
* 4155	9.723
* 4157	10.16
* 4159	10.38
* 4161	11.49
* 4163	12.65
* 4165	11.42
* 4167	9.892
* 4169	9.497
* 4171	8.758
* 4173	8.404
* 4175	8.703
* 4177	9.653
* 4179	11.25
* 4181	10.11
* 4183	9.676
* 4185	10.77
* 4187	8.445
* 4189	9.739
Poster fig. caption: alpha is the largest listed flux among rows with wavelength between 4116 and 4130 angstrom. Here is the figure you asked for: 11.26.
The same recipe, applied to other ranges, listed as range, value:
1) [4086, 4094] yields 12.54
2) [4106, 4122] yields 11.93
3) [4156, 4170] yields 12.65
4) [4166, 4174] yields 9.892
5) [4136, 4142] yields 10.94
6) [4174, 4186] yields 11.25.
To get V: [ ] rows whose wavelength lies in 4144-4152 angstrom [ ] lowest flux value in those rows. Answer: 9.087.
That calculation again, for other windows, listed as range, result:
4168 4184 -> 8.404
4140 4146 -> 6.946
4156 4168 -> 9.892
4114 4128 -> 9.956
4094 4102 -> 7.969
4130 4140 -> 9.026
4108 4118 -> 9.279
